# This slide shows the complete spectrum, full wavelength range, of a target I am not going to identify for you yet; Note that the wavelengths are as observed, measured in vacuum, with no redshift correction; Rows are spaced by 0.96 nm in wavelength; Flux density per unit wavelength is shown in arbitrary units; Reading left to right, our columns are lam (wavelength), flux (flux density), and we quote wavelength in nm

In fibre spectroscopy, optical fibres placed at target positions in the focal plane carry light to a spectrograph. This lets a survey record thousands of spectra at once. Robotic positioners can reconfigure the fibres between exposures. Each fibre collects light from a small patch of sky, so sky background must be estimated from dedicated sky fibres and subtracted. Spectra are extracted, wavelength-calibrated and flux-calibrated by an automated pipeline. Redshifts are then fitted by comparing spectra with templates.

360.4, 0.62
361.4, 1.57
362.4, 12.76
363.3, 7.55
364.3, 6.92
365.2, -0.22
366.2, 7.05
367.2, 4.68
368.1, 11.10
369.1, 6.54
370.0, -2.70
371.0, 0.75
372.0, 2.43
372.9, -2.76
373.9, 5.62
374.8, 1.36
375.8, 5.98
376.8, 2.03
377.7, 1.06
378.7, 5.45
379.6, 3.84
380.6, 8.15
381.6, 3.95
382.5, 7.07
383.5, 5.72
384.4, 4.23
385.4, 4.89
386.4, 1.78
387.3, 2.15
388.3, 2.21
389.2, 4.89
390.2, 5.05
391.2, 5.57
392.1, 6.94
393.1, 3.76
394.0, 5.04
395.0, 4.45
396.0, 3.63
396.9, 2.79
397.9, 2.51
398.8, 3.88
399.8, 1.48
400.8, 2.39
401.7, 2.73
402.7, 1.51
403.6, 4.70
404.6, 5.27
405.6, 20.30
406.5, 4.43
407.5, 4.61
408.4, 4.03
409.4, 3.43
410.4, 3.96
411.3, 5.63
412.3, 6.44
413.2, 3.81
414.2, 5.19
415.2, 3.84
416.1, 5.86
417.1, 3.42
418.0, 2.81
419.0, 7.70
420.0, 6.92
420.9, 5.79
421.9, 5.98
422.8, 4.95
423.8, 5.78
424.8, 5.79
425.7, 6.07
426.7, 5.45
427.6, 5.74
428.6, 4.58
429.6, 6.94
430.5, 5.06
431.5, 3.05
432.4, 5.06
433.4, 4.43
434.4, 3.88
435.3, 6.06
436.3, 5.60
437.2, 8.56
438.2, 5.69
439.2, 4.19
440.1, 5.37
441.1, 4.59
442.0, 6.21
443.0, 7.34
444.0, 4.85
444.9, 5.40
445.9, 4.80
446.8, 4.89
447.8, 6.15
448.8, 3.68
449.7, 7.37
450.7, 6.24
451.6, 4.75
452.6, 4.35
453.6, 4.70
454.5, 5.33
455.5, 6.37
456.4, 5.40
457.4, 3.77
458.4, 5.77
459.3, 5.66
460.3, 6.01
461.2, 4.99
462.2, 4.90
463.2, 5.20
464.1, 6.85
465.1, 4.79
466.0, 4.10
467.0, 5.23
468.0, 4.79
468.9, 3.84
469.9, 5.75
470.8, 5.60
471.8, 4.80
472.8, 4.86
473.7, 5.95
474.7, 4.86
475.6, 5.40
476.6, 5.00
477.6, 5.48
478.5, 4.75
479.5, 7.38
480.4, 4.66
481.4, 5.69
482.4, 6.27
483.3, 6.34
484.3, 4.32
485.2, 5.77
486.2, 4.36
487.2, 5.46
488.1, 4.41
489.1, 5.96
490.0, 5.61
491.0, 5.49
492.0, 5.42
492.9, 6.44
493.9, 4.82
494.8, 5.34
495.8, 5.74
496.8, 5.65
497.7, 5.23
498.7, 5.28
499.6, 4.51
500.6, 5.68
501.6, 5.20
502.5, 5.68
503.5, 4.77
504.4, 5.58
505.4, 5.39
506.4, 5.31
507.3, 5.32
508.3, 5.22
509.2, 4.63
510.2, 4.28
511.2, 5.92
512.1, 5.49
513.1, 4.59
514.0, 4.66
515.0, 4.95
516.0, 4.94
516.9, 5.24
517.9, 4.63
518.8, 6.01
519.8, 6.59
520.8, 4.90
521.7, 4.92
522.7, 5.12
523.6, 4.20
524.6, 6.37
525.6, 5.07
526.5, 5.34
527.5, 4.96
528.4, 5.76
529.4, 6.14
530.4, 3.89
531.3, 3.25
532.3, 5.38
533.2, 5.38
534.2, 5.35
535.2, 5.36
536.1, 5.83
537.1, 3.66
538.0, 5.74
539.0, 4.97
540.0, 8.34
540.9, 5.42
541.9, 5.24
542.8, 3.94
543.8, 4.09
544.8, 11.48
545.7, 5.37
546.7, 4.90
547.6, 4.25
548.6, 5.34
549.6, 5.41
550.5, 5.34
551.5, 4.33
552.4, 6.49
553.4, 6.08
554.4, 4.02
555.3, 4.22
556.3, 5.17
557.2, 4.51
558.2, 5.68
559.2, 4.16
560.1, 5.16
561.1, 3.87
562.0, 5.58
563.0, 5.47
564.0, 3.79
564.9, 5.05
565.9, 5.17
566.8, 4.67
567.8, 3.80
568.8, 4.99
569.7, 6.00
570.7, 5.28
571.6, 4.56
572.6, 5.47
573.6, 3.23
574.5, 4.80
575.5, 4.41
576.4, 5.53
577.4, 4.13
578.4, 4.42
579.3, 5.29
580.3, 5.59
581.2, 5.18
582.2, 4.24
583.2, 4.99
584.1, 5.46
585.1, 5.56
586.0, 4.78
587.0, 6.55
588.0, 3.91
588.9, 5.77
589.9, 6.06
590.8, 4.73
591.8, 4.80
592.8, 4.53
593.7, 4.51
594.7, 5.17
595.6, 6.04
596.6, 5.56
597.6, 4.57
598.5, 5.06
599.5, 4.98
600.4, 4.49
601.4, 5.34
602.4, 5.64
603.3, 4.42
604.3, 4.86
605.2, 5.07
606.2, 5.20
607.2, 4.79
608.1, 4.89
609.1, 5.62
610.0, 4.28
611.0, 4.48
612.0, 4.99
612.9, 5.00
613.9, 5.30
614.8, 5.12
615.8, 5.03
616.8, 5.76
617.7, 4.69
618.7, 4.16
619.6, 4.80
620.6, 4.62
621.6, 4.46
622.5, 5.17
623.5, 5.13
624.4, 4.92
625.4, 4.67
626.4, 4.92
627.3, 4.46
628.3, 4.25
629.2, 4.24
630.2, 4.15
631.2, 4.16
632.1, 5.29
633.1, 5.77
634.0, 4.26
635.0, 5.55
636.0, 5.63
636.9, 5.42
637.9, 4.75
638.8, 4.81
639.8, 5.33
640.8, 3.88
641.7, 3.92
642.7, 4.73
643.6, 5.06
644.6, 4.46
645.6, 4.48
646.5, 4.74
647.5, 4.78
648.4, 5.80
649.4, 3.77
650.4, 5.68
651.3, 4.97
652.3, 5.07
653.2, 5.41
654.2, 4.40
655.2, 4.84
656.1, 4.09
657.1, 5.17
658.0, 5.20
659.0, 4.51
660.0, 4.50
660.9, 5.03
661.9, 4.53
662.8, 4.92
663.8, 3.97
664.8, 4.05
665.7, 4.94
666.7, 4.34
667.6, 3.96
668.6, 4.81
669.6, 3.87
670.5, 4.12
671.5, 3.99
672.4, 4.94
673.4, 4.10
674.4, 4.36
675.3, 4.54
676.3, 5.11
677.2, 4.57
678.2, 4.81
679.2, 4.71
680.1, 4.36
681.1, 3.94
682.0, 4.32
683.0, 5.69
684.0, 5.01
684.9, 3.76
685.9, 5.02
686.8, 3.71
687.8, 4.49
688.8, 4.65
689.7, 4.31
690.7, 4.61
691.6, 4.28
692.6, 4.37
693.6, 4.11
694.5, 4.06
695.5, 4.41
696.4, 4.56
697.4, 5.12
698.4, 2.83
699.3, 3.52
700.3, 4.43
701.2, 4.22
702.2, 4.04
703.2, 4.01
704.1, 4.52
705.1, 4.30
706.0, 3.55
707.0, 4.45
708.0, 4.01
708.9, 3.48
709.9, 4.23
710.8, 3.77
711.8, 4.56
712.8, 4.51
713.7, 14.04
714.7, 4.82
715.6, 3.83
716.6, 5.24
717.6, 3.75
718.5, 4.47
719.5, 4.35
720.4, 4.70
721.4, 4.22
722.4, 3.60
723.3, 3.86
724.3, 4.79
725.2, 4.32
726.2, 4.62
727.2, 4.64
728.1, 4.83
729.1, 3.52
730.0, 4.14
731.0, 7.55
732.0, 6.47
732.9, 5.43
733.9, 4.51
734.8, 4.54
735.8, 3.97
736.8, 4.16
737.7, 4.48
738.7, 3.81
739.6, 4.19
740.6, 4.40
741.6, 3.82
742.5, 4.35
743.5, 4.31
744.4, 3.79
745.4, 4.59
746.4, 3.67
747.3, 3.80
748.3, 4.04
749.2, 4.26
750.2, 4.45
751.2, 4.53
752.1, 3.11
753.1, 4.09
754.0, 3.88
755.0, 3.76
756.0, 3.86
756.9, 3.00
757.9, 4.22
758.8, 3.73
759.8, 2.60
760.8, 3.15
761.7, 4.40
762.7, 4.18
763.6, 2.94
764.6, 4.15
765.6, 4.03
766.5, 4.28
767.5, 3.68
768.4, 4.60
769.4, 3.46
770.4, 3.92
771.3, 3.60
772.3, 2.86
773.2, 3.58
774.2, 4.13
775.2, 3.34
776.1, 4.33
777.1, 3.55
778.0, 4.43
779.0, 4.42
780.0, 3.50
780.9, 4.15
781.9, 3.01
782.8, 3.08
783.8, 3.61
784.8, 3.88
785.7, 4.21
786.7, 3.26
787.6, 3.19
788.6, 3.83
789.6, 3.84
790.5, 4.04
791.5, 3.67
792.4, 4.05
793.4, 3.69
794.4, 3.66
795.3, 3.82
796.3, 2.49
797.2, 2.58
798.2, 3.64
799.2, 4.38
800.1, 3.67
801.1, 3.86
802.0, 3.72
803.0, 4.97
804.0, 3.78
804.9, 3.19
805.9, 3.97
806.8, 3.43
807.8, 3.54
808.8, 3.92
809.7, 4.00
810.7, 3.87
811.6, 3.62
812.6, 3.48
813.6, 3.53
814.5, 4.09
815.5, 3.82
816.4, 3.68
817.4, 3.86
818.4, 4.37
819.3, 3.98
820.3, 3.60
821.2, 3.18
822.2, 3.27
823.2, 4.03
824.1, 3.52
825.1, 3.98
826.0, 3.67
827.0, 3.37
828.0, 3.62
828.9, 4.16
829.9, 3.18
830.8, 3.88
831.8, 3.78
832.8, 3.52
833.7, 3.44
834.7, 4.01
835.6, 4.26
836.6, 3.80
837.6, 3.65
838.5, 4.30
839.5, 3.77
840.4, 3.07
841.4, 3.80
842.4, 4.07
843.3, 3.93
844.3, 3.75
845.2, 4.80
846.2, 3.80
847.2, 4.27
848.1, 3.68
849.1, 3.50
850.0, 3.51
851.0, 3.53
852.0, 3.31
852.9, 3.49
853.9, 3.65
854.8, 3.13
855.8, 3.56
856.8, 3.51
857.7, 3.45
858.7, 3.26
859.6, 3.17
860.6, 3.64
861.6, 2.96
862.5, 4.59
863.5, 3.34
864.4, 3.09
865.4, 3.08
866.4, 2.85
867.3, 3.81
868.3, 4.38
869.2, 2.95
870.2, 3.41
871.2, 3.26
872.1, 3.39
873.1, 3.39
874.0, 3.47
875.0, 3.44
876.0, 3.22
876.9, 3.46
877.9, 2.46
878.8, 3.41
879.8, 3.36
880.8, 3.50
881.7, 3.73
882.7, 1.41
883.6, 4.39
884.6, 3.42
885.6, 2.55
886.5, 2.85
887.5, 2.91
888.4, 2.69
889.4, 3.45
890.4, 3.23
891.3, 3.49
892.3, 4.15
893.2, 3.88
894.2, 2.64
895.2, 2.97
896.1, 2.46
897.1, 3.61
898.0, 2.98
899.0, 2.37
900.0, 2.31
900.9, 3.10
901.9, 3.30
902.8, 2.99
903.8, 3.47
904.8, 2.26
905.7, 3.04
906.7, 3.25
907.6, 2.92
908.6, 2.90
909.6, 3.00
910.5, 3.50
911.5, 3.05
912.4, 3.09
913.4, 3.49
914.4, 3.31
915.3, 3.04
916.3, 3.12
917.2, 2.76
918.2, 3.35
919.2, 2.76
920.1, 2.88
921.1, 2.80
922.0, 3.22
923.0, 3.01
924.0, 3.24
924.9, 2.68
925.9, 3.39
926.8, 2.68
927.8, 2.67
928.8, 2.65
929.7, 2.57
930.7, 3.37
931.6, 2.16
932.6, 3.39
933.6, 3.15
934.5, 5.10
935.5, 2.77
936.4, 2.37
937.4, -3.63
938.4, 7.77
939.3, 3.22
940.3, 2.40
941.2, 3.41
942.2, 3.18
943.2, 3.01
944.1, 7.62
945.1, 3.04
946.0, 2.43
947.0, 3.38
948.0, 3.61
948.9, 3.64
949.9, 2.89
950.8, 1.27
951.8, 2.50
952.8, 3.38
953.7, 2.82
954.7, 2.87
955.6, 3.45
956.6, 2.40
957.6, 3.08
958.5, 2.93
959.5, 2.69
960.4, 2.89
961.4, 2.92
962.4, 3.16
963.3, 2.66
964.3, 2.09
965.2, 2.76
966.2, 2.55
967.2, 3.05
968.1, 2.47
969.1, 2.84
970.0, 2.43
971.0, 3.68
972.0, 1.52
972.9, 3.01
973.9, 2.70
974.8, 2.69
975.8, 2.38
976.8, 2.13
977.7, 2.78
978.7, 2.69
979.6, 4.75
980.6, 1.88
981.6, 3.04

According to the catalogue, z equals 0.088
